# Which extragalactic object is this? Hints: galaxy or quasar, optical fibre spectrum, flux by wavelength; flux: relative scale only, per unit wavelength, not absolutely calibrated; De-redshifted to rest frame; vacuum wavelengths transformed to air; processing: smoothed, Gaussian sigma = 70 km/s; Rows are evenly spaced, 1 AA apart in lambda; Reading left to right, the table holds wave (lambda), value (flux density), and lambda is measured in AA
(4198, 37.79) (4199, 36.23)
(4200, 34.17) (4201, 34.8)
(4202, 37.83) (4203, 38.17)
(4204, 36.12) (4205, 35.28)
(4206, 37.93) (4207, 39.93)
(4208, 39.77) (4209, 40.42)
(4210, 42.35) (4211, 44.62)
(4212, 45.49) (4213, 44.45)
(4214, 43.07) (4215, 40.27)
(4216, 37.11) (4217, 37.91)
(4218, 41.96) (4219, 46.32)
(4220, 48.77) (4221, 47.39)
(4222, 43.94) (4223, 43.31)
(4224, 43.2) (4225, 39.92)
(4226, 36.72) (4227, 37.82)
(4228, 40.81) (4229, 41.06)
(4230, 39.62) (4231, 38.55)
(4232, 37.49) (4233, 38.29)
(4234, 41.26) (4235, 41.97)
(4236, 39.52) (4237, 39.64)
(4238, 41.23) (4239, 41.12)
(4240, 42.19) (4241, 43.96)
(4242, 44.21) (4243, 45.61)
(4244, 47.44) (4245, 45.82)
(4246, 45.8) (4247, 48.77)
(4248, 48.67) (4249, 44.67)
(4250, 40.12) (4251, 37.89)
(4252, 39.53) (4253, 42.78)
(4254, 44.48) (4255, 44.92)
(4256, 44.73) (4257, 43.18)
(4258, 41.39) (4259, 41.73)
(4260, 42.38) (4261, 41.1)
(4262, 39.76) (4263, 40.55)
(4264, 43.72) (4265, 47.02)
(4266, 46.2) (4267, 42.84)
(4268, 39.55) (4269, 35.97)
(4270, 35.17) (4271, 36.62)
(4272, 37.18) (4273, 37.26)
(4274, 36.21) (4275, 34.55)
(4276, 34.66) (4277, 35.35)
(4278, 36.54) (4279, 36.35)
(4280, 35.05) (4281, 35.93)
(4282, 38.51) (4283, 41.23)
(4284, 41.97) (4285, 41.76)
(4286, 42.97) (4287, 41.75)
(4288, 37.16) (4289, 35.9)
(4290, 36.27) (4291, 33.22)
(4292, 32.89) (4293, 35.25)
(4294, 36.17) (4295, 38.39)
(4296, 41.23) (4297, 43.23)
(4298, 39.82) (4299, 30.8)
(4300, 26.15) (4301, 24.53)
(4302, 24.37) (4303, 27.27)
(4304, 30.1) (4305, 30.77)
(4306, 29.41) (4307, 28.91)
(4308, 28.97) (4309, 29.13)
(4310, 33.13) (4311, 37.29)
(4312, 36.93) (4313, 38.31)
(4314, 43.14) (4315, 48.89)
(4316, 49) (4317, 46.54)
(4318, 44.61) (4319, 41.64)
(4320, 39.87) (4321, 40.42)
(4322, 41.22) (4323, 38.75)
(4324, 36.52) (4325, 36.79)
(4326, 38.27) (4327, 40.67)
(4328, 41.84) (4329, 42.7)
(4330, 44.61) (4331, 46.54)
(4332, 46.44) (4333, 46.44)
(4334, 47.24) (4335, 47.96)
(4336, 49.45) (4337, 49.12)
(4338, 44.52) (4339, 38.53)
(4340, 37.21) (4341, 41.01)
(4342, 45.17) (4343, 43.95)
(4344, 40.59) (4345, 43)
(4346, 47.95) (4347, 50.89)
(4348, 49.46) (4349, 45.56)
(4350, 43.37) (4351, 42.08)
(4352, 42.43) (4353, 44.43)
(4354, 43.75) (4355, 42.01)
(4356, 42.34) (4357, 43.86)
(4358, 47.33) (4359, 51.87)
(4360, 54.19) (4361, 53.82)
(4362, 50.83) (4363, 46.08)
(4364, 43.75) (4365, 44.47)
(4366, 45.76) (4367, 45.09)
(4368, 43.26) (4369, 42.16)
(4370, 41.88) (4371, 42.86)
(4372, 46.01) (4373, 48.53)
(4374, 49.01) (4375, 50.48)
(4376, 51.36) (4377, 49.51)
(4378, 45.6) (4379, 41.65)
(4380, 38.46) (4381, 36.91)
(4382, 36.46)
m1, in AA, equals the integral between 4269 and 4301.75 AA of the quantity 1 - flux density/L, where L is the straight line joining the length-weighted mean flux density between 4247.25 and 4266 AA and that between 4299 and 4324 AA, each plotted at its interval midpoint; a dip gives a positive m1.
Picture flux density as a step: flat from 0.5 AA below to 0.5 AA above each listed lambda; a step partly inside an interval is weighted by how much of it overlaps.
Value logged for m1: 2.2 AA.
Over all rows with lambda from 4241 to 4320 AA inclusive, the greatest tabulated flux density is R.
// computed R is 49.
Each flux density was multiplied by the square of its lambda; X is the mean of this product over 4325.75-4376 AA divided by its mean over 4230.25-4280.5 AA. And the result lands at 1.2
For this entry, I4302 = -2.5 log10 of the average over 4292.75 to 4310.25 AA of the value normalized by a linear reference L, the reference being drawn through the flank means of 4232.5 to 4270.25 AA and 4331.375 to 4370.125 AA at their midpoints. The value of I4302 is 0.34 mag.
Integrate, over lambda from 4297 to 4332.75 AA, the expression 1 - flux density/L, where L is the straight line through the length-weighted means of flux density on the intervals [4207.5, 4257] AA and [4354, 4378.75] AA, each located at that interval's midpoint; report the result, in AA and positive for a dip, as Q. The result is 6.1 AA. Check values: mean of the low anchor 42.4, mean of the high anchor 46.6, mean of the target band 37.4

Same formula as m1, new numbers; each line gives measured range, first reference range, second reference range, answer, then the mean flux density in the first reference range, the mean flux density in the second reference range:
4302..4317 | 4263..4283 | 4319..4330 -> 1.7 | 38.3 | 40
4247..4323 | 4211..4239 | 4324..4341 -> 7.3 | 41.4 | 43.4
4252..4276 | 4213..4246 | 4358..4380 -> 1.4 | 41.9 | 46.9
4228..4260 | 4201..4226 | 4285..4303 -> -2.9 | 41.3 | 35.3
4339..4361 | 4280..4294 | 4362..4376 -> -0.5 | 37.9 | 45.7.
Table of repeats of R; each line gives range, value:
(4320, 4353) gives 50.89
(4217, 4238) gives 48.77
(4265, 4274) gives 47.02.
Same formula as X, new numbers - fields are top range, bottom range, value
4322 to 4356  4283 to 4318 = 1.23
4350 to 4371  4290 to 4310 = 1.45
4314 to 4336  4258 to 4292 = 1.14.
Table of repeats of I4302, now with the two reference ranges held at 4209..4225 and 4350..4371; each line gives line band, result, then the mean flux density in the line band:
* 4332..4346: 0.02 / 44.4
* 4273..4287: 0.17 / 37.9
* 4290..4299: 0.20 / 37.1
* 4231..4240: 0.09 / 40.1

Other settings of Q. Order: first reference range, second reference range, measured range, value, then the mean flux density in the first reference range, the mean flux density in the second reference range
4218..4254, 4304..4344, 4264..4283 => 1.66 AA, 42.5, 40.7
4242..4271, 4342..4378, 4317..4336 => 1.01 AA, 42.8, 46.1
